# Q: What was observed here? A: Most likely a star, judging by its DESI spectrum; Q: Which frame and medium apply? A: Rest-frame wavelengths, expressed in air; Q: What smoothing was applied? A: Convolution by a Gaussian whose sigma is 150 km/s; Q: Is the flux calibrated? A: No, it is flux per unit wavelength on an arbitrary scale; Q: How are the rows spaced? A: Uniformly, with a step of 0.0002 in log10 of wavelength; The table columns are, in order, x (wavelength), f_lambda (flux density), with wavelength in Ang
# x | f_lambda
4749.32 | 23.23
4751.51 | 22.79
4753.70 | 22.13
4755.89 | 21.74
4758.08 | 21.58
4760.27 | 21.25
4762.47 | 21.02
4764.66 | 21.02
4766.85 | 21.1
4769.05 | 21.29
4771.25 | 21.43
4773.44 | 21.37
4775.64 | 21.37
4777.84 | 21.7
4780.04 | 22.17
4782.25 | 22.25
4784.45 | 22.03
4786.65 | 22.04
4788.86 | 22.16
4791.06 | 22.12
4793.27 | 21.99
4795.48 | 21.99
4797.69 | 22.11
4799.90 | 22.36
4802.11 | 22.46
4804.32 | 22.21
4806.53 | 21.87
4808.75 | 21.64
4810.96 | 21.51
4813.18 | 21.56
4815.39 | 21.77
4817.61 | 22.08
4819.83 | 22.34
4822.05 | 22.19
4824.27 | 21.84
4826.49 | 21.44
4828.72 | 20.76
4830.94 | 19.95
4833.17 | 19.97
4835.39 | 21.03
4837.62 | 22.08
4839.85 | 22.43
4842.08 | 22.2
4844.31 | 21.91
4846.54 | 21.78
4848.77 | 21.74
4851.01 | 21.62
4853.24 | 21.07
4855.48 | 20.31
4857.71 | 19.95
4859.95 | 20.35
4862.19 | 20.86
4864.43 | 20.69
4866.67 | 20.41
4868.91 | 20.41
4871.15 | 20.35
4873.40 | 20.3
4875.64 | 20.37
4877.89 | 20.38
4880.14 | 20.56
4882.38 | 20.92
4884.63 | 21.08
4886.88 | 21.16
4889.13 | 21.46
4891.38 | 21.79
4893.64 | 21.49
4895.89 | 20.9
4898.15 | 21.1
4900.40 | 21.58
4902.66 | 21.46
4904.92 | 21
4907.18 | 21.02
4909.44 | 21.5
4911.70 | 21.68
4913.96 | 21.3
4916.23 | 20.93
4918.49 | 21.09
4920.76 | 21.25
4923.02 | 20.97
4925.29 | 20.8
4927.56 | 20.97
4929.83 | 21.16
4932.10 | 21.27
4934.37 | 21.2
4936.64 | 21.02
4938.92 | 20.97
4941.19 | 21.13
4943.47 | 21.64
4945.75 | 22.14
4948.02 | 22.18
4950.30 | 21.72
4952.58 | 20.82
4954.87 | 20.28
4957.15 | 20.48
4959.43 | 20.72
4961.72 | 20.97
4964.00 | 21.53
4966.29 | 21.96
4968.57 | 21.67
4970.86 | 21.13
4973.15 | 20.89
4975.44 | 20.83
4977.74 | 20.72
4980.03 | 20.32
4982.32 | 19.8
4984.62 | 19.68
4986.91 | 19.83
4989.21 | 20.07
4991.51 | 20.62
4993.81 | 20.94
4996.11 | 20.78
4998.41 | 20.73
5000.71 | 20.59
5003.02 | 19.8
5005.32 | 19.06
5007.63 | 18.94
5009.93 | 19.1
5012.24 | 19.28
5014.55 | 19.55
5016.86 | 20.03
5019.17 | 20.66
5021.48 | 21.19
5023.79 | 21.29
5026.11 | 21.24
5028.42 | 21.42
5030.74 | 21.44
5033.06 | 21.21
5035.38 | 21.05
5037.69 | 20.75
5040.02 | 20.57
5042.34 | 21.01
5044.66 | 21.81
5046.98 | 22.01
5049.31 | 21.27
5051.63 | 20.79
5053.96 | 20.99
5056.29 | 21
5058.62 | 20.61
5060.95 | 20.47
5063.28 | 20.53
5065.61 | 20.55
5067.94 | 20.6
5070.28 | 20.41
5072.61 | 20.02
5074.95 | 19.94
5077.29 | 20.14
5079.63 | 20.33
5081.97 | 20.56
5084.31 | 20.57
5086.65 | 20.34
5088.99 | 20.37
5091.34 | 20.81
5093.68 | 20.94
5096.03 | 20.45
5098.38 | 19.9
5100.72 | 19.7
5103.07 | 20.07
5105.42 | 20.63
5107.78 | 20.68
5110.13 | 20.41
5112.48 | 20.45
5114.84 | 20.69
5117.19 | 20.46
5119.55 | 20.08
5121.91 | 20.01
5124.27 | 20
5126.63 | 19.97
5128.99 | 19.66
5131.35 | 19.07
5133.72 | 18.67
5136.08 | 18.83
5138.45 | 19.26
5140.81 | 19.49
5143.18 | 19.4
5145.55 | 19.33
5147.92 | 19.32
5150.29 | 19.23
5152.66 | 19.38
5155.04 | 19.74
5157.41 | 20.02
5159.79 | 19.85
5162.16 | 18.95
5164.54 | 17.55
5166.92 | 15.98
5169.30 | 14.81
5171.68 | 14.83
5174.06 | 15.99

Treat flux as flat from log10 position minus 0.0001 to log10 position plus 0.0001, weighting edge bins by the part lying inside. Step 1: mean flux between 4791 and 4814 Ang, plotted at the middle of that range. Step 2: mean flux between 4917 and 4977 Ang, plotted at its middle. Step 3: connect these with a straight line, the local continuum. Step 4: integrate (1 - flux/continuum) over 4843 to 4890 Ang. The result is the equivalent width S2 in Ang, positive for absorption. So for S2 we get 1.7 Ang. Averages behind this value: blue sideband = 22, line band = 20.8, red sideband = 21.2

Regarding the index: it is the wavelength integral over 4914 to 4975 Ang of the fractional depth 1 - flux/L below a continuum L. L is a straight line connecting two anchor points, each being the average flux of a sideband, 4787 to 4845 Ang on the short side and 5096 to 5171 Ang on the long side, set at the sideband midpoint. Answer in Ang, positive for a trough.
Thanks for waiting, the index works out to -1.1 Ang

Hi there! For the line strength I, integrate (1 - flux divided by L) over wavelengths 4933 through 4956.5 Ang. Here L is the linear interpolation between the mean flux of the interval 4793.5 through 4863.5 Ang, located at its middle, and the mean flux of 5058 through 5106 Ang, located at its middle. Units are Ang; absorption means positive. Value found -0.3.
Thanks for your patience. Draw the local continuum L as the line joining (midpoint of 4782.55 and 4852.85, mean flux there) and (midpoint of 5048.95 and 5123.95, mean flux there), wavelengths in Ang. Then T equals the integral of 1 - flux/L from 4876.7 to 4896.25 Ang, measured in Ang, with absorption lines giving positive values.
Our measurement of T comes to 0.3 Ang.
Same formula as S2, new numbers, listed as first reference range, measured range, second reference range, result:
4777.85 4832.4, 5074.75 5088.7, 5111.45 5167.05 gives -0.34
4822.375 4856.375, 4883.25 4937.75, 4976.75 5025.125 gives -1.01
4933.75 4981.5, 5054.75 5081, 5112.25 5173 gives -0.73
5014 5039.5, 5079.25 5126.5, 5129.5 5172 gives -2.06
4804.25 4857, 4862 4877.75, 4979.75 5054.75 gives 0.64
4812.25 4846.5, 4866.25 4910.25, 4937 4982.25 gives 0.84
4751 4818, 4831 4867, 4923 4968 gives 0.72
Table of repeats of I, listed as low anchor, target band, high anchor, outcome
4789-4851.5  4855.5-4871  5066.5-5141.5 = 0.8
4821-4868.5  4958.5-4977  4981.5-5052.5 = -0.4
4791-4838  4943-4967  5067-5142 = -0.4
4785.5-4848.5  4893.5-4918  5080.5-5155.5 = 0.0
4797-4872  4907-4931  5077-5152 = -0.2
